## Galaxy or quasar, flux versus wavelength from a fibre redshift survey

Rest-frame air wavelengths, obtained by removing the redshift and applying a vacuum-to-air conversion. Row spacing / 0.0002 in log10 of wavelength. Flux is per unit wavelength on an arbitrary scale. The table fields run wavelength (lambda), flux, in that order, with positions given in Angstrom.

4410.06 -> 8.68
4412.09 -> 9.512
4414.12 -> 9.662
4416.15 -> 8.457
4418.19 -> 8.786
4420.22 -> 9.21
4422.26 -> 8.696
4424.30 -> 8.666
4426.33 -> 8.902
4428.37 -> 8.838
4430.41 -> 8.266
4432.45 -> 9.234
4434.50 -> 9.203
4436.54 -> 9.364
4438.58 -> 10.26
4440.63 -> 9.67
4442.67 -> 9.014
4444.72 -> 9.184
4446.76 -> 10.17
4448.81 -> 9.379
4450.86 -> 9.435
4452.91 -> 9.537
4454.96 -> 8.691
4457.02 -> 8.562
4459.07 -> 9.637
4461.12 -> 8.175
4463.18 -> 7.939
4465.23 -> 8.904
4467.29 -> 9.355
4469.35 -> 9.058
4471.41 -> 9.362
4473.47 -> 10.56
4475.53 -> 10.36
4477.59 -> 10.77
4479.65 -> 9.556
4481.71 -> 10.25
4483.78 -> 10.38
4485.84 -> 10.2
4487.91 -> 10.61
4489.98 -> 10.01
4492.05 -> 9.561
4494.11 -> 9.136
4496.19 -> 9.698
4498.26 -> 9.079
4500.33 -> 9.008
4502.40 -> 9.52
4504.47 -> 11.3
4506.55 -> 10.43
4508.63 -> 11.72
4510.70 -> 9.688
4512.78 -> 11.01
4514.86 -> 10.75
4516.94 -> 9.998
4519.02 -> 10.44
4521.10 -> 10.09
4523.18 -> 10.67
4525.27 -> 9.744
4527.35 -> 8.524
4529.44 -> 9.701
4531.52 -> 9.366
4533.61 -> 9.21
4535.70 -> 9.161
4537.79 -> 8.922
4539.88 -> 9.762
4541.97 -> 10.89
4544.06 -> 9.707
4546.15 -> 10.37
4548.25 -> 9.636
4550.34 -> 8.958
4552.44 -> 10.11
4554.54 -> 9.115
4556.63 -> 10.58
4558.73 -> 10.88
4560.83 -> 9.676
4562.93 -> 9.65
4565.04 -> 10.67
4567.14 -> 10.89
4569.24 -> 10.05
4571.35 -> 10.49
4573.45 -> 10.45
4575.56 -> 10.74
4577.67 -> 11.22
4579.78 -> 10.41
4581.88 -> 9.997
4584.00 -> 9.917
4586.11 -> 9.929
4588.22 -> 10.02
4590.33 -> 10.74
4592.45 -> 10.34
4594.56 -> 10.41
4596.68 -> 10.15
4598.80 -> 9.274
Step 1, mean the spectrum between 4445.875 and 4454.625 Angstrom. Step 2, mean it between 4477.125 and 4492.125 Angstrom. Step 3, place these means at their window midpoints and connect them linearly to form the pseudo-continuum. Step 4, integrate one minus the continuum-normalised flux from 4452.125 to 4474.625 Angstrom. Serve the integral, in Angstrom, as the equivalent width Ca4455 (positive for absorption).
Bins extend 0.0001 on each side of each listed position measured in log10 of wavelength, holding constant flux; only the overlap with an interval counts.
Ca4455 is 1.6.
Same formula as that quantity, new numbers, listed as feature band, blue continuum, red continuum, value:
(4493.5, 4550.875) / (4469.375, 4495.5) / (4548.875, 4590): 1.22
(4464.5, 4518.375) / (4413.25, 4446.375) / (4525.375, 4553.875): -3.77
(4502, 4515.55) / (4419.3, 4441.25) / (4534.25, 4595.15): -1.37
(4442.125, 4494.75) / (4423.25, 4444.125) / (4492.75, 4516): 0.46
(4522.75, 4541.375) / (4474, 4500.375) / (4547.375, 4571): 1.03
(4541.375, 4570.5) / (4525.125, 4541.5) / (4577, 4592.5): -0.95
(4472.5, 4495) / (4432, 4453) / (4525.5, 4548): -1.42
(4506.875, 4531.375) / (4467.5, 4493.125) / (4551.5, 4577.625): -0.06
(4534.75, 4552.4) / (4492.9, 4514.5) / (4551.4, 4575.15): 0.85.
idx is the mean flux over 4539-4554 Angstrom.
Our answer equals 9.89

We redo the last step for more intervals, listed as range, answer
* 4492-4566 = 9.91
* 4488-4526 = 10.1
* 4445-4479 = 9.37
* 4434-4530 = 9.74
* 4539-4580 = 10.2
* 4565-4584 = 10.5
